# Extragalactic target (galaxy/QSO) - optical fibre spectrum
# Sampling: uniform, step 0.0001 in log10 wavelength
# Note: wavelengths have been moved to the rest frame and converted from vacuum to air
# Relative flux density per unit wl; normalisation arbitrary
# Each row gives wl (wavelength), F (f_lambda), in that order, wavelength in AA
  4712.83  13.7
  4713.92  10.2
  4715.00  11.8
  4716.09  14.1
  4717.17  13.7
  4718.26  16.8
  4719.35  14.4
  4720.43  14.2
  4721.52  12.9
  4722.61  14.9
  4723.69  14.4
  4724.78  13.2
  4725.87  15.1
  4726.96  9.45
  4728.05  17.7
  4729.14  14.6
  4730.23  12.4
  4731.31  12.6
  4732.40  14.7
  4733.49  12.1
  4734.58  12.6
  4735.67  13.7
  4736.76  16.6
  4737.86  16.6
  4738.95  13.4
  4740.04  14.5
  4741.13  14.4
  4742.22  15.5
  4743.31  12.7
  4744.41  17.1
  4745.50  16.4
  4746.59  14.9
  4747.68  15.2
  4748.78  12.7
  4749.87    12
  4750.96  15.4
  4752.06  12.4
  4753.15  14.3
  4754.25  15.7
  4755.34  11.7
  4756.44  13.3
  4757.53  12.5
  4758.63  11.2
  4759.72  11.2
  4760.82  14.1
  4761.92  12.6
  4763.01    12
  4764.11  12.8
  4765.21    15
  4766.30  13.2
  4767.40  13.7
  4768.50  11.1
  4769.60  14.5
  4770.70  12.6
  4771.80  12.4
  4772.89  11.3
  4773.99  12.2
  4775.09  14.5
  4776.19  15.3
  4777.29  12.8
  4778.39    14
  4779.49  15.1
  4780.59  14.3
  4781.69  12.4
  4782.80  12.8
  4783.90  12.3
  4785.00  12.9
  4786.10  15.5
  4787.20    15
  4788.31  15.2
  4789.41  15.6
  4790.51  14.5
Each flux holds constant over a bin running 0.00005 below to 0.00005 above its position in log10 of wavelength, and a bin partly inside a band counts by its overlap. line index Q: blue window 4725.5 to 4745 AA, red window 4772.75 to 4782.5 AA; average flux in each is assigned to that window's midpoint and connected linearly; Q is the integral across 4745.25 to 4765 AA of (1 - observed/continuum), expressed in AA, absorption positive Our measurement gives 0.8 AA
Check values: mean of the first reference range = 14.2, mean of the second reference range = 13.6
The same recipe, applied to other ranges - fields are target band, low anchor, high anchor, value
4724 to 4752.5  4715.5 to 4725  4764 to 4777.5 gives -0.5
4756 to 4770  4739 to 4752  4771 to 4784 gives 1.0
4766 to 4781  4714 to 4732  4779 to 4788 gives 0.5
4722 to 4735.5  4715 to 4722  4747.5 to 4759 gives 0.3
